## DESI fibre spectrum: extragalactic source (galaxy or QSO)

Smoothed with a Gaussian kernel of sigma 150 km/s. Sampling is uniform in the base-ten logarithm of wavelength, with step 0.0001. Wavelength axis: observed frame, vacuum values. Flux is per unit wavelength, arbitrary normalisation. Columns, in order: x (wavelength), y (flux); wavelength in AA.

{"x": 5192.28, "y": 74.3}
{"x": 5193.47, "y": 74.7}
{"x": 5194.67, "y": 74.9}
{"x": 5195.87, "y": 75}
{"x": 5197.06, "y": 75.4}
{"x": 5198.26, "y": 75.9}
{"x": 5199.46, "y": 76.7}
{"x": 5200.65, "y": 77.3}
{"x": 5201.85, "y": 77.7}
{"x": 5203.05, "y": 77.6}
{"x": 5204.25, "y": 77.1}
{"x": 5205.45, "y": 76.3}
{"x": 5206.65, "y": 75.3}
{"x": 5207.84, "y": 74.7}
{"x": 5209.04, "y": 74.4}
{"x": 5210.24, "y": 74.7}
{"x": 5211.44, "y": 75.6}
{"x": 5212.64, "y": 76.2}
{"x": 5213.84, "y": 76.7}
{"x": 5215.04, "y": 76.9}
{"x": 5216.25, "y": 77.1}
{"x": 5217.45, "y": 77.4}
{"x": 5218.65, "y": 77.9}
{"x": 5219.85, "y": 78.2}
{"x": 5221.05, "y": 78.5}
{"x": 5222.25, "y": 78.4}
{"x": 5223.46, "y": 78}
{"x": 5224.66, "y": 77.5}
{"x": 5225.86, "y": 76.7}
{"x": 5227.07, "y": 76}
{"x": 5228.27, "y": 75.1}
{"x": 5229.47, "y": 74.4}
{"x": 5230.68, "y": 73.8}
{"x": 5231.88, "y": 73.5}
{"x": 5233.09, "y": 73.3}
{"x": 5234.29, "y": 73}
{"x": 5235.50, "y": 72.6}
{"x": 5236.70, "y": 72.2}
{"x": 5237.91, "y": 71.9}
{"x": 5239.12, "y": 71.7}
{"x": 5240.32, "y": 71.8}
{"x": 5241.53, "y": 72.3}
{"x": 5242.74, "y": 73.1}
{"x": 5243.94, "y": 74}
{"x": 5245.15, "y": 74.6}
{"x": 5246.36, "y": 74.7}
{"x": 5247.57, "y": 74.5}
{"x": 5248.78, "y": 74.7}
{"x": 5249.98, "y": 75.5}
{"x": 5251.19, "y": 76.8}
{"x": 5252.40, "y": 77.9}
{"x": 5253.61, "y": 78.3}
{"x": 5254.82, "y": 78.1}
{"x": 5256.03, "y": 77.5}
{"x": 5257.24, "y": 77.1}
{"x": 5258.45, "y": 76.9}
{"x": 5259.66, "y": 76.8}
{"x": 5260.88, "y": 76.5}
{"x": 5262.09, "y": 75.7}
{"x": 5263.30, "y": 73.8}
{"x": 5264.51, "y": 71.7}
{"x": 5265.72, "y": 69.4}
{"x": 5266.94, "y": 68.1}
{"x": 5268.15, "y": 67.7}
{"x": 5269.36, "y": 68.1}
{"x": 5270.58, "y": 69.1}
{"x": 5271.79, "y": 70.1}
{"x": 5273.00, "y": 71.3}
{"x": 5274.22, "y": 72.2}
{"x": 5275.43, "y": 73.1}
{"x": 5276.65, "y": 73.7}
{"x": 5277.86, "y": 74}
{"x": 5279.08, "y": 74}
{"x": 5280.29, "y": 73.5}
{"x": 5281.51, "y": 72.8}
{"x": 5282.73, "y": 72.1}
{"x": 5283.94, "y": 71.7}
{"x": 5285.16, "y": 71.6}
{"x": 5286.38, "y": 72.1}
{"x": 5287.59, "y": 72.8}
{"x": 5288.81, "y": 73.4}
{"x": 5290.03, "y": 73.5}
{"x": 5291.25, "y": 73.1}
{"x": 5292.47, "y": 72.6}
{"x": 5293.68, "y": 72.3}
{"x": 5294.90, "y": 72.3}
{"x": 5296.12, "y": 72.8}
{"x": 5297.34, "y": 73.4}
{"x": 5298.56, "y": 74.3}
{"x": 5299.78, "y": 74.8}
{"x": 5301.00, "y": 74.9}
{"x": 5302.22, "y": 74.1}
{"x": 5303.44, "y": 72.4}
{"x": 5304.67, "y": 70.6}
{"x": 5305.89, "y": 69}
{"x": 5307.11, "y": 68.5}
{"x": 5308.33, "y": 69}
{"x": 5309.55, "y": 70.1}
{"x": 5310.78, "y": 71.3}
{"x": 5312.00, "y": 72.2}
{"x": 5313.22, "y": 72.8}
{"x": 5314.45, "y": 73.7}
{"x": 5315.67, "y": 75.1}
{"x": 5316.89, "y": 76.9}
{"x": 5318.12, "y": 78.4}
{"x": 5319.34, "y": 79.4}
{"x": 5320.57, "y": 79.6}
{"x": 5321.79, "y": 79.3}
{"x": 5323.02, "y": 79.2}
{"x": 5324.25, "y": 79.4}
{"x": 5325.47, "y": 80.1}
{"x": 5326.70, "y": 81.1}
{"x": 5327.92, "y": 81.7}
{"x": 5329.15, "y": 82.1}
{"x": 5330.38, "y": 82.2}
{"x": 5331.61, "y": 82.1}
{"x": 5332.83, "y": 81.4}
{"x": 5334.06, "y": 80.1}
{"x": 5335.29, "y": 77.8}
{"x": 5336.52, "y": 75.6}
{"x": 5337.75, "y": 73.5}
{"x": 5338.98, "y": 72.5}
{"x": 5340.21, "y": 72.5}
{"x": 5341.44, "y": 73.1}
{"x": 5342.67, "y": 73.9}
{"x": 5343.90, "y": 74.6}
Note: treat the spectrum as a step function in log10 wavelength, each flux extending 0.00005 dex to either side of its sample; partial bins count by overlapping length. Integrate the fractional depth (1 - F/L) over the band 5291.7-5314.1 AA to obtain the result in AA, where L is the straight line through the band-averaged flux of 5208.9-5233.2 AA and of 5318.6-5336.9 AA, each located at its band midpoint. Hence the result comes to 2.0 AA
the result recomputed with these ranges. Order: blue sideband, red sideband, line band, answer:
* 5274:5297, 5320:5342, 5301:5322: 0.7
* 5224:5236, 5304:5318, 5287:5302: -0.2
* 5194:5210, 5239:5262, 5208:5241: 0.2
